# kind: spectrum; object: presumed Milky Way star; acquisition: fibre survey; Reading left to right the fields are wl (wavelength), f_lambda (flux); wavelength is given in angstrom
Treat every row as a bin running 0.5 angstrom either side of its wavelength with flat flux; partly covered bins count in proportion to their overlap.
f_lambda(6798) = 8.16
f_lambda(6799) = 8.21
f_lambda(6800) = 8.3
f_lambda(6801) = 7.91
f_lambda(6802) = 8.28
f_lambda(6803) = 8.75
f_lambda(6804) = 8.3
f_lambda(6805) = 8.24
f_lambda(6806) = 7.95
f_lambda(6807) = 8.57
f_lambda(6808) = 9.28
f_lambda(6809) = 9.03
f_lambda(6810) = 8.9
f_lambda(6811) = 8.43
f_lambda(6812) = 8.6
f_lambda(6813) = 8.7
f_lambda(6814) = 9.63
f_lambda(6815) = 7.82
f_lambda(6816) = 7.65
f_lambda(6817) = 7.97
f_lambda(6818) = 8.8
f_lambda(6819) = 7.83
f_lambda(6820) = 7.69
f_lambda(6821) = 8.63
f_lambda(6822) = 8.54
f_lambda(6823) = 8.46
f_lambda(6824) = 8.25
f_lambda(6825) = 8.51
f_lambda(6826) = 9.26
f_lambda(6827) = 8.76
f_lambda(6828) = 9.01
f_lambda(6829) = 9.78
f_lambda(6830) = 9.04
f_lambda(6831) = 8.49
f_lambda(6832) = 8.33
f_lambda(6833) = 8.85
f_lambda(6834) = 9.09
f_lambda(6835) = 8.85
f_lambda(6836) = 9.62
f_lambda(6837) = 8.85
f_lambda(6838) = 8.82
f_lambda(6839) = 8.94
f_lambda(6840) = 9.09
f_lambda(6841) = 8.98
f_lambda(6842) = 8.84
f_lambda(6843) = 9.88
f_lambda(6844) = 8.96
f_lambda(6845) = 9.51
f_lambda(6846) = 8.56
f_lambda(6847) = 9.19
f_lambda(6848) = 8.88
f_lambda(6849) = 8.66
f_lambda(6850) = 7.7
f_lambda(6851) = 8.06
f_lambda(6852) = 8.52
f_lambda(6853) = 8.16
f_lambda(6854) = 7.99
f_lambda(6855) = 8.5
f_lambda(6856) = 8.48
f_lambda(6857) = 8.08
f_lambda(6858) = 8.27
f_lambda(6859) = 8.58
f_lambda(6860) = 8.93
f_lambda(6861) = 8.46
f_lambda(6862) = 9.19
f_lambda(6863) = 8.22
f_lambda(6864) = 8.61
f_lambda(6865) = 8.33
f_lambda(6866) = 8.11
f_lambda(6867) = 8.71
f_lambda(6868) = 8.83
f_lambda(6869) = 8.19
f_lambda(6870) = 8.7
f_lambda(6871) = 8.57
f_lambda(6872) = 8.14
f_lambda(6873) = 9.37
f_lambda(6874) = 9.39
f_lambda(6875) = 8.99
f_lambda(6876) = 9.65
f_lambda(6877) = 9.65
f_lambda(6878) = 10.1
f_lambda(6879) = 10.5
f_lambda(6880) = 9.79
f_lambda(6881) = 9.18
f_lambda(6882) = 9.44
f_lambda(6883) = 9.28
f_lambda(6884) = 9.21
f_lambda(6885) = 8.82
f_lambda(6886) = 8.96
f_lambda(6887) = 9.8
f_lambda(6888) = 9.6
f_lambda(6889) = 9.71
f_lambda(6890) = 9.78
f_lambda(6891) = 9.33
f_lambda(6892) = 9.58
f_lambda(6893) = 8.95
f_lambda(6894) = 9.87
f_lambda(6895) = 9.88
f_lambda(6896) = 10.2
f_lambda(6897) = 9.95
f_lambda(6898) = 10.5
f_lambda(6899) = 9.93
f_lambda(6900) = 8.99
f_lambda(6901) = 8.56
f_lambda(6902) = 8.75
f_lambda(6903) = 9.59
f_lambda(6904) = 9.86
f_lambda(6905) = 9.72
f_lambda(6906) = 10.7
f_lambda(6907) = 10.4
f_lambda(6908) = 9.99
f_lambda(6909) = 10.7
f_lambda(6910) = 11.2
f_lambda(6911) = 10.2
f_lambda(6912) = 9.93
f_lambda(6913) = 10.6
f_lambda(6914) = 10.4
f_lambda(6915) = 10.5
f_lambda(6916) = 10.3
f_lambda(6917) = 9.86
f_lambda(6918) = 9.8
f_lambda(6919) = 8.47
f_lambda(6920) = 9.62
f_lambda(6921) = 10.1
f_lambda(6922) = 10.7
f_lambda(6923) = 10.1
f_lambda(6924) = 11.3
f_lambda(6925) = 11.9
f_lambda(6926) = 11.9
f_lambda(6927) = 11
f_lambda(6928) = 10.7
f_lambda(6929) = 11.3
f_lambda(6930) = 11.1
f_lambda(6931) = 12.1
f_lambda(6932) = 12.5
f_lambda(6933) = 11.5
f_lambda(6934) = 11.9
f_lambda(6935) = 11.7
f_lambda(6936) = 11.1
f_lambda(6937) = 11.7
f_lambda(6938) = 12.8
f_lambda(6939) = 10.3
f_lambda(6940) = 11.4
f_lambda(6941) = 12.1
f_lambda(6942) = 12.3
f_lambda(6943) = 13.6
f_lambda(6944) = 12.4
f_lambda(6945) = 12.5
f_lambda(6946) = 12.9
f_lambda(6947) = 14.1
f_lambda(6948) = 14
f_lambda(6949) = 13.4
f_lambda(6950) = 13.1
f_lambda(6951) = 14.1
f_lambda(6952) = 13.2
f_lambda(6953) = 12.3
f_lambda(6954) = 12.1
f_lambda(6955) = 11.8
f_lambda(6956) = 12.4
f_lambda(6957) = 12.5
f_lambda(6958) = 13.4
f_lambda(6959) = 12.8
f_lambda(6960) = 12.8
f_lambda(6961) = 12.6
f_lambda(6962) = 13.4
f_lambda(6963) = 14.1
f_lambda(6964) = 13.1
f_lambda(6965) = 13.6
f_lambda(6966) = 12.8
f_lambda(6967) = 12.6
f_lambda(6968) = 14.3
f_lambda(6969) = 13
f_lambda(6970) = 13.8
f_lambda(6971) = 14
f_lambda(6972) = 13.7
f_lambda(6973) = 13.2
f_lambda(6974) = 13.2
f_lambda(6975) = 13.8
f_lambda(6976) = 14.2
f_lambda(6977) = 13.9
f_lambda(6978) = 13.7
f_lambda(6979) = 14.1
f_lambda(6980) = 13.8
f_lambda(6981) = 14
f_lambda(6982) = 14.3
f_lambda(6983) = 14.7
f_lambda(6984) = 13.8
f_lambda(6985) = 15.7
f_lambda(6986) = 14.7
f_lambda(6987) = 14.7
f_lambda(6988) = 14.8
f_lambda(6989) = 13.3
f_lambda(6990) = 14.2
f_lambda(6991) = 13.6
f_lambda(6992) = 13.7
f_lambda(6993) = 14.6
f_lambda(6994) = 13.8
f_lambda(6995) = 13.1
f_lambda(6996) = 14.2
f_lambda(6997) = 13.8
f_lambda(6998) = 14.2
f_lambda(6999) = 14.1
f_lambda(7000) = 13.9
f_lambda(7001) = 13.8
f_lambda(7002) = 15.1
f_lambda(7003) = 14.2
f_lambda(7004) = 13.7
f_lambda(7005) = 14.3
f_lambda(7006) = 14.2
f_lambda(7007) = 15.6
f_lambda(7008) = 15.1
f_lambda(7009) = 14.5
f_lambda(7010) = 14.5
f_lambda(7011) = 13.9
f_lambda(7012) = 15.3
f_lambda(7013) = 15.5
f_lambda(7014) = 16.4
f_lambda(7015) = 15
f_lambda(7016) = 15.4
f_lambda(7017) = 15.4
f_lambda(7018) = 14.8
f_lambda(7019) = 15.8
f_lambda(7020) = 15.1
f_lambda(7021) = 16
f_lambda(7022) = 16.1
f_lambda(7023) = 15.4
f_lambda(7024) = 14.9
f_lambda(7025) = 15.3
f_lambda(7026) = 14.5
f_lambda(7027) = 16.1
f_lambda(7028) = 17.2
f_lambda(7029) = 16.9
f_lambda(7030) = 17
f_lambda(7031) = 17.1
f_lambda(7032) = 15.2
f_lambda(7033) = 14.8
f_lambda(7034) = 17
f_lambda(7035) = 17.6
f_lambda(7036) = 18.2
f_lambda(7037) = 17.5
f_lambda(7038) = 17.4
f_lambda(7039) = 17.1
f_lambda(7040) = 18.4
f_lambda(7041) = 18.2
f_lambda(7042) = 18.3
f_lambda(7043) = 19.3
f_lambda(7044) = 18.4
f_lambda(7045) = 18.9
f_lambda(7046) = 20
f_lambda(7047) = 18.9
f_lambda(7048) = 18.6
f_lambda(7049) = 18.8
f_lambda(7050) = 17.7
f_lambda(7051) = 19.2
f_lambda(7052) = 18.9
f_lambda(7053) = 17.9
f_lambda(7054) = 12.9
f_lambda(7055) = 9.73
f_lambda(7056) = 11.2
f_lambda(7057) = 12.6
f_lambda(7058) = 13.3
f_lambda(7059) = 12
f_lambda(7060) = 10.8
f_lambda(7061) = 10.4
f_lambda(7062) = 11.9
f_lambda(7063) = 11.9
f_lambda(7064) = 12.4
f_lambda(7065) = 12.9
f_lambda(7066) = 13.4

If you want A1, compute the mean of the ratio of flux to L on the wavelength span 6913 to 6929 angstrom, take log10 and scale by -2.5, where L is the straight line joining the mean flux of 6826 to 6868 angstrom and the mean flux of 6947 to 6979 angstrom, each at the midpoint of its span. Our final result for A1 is 0.11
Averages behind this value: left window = 8.74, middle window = 10.5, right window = 13.3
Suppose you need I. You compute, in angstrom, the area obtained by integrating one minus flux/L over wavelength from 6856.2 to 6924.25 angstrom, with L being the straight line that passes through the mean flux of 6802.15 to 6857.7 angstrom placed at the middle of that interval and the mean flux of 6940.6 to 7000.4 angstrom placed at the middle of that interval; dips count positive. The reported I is 8.0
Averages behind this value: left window 8.66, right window 13.5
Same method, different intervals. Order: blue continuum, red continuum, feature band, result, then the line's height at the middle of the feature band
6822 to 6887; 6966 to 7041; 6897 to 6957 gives 3.1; 11.8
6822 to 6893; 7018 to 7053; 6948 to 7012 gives 3.6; 14.6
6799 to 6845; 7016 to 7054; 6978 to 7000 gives 1.6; 15.2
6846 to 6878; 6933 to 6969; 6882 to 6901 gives 0.8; 9.99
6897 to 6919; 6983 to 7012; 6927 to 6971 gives -2.3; 12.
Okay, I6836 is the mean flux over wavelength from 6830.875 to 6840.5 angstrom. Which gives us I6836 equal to 8.91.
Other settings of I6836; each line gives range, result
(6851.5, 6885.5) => 8.85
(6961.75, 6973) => 13.5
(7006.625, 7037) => 15.7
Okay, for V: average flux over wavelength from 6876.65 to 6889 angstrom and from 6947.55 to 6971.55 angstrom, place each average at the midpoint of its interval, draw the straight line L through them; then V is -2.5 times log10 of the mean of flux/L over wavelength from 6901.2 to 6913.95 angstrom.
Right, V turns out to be 0.06 mag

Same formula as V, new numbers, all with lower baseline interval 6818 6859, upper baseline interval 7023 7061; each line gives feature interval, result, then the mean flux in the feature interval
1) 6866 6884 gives 0.10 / 9.17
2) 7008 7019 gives 0.01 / 15.1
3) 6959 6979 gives 0.01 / 13.5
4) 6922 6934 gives 0.06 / 11.4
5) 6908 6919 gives 0.13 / 10.2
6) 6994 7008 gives 0.05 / 14.2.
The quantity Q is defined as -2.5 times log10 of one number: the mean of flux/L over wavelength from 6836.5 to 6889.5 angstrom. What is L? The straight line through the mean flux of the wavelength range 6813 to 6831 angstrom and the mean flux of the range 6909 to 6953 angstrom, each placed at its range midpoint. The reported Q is 0.09 mag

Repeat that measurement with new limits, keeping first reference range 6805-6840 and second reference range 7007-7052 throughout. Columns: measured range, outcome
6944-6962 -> 0.06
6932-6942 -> 0.12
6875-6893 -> 0.16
